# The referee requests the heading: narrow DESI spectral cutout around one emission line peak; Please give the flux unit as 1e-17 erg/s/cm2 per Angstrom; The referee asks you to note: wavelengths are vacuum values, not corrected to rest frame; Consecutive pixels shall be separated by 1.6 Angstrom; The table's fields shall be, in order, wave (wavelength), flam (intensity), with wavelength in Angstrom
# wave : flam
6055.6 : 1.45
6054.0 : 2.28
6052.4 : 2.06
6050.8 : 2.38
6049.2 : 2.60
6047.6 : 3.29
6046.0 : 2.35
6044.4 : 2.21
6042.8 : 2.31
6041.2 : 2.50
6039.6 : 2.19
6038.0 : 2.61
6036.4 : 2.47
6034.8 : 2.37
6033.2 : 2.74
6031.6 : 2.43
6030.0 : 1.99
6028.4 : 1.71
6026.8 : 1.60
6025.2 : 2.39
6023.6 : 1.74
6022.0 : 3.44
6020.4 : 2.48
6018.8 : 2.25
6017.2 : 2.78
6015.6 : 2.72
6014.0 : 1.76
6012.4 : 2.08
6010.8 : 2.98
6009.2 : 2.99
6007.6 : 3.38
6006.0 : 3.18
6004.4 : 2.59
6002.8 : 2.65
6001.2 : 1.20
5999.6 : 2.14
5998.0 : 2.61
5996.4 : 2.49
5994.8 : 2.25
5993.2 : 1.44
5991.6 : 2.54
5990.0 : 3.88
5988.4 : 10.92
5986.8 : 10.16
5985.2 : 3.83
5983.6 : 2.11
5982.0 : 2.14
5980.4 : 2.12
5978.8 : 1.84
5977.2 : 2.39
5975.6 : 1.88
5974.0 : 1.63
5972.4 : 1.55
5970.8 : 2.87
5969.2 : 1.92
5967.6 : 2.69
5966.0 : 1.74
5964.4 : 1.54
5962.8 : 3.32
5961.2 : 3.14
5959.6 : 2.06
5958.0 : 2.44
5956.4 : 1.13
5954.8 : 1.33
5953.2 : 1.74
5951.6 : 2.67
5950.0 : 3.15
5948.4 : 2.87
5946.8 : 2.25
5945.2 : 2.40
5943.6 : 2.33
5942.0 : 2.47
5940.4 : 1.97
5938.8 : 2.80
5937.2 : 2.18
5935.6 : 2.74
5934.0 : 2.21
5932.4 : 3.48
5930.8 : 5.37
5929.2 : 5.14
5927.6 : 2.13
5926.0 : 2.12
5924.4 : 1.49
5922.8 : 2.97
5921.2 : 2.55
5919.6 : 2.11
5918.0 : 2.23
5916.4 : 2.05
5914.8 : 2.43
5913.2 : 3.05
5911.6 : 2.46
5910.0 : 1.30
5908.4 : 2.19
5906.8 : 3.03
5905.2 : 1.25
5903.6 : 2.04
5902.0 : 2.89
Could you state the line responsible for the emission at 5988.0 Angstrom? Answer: [O III]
